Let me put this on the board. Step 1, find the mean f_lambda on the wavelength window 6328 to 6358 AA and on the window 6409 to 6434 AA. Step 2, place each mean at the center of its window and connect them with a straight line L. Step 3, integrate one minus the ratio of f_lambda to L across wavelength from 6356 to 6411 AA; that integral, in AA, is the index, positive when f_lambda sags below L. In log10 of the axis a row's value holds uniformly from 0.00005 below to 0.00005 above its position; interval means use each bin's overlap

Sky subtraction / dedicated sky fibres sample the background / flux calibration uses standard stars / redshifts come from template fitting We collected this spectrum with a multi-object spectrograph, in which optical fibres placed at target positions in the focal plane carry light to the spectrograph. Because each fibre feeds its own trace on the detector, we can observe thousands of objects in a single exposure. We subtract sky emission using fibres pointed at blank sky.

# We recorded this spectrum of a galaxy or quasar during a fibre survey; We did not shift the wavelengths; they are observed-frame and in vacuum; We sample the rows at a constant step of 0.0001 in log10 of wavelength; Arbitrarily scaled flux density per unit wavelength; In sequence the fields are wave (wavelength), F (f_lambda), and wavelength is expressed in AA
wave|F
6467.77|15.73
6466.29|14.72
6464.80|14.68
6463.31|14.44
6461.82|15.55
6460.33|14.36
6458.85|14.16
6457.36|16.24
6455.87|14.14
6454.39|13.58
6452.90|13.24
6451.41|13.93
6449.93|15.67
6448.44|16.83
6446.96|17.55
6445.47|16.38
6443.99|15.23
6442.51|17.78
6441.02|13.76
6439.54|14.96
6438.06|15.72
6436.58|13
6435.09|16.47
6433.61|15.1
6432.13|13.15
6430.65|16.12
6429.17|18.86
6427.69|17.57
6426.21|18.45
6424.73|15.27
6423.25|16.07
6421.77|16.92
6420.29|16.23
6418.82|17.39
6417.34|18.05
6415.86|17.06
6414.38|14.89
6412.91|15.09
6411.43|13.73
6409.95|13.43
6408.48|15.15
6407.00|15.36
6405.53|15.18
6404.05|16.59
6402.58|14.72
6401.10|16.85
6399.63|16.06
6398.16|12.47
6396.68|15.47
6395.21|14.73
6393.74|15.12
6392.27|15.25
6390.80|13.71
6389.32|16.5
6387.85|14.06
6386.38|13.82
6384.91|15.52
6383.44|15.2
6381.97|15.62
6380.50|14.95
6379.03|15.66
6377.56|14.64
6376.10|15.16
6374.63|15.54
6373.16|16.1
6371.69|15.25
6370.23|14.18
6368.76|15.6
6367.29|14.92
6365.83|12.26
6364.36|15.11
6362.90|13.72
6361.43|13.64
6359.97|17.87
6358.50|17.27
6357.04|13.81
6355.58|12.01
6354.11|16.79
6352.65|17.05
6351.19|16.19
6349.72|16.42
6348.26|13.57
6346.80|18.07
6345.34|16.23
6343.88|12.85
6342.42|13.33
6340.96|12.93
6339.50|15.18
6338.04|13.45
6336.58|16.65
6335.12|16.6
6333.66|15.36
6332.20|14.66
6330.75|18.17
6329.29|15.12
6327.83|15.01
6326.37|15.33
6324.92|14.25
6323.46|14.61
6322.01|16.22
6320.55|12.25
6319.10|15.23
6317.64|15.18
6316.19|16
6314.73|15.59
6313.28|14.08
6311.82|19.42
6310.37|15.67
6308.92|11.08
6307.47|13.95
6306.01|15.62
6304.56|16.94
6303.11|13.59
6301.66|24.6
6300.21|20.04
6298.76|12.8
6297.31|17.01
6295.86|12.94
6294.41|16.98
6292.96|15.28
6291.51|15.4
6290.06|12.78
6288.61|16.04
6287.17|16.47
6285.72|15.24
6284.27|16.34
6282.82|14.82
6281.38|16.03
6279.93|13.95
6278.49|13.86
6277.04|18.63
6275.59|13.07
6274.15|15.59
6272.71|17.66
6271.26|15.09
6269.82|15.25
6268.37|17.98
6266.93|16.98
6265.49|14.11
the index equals 2.3 AA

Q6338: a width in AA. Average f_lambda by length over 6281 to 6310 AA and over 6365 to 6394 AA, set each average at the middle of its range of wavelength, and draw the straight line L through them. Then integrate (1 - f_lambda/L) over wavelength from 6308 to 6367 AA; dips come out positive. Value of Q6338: 0.85 AA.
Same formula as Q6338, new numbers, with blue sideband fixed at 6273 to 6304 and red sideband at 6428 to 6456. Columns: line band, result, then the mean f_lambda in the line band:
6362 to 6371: 0.8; 14.3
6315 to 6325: 0.5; 14.9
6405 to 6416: 0.4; 14.9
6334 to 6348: 0.6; 15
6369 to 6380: 0.3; 15.2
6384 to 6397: 0.5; 14.9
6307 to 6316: 0.4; 15.1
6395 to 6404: 0.2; 15.2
